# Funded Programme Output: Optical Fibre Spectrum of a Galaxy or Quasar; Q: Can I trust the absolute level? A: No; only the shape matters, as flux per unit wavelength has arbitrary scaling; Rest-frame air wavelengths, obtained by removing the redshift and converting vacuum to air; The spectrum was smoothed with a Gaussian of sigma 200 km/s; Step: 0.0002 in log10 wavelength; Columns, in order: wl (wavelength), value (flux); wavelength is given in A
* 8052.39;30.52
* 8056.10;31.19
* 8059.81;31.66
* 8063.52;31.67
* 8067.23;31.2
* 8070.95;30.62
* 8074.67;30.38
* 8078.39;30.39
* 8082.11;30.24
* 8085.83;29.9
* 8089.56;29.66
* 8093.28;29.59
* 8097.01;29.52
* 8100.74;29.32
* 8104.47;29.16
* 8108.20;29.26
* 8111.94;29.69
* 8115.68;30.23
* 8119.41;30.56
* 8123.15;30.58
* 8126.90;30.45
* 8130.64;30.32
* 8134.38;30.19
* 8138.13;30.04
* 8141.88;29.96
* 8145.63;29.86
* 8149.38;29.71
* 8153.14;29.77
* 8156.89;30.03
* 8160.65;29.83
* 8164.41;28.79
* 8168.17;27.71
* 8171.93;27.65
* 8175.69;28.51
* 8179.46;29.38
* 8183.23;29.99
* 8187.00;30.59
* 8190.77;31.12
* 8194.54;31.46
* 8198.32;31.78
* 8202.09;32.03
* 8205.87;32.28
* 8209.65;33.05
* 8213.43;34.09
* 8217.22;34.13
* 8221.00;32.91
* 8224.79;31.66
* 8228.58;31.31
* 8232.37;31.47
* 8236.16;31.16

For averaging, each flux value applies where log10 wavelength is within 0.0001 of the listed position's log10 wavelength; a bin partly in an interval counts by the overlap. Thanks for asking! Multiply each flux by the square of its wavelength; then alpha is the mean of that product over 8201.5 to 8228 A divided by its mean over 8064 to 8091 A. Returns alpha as 1.12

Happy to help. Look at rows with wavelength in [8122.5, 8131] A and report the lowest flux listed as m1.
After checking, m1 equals 30.32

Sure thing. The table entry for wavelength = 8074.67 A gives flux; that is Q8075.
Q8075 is 30.38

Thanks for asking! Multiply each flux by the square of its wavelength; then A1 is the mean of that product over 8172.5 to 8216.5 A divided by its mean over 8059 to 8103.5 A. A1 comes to 1.06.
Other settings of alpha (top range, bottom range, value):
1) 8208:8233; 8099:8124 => 1.13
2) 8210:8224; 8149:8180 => 1.17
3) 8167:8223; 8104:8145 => 1.05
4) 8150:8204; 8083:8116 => 1.03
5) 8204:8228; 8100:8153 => 1.12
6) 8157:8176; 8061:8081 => 0.95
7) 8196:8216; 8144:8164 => 1.11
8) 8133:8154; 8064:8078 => 0.99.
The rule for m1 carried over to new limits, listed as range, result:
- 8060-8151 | 29.16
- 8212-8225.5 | 31.66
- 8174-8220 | 28.51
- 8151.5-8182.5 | 27.65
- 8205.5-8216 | 32.28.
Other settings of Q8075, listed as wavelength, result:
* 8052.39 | 30.52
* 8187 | 30.59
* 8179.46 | 29.38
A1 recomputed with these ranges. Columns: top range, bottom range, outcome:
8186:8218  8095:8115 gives 1.12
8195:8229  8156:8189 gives 1.13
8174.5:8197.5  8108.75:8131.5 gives 1.02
